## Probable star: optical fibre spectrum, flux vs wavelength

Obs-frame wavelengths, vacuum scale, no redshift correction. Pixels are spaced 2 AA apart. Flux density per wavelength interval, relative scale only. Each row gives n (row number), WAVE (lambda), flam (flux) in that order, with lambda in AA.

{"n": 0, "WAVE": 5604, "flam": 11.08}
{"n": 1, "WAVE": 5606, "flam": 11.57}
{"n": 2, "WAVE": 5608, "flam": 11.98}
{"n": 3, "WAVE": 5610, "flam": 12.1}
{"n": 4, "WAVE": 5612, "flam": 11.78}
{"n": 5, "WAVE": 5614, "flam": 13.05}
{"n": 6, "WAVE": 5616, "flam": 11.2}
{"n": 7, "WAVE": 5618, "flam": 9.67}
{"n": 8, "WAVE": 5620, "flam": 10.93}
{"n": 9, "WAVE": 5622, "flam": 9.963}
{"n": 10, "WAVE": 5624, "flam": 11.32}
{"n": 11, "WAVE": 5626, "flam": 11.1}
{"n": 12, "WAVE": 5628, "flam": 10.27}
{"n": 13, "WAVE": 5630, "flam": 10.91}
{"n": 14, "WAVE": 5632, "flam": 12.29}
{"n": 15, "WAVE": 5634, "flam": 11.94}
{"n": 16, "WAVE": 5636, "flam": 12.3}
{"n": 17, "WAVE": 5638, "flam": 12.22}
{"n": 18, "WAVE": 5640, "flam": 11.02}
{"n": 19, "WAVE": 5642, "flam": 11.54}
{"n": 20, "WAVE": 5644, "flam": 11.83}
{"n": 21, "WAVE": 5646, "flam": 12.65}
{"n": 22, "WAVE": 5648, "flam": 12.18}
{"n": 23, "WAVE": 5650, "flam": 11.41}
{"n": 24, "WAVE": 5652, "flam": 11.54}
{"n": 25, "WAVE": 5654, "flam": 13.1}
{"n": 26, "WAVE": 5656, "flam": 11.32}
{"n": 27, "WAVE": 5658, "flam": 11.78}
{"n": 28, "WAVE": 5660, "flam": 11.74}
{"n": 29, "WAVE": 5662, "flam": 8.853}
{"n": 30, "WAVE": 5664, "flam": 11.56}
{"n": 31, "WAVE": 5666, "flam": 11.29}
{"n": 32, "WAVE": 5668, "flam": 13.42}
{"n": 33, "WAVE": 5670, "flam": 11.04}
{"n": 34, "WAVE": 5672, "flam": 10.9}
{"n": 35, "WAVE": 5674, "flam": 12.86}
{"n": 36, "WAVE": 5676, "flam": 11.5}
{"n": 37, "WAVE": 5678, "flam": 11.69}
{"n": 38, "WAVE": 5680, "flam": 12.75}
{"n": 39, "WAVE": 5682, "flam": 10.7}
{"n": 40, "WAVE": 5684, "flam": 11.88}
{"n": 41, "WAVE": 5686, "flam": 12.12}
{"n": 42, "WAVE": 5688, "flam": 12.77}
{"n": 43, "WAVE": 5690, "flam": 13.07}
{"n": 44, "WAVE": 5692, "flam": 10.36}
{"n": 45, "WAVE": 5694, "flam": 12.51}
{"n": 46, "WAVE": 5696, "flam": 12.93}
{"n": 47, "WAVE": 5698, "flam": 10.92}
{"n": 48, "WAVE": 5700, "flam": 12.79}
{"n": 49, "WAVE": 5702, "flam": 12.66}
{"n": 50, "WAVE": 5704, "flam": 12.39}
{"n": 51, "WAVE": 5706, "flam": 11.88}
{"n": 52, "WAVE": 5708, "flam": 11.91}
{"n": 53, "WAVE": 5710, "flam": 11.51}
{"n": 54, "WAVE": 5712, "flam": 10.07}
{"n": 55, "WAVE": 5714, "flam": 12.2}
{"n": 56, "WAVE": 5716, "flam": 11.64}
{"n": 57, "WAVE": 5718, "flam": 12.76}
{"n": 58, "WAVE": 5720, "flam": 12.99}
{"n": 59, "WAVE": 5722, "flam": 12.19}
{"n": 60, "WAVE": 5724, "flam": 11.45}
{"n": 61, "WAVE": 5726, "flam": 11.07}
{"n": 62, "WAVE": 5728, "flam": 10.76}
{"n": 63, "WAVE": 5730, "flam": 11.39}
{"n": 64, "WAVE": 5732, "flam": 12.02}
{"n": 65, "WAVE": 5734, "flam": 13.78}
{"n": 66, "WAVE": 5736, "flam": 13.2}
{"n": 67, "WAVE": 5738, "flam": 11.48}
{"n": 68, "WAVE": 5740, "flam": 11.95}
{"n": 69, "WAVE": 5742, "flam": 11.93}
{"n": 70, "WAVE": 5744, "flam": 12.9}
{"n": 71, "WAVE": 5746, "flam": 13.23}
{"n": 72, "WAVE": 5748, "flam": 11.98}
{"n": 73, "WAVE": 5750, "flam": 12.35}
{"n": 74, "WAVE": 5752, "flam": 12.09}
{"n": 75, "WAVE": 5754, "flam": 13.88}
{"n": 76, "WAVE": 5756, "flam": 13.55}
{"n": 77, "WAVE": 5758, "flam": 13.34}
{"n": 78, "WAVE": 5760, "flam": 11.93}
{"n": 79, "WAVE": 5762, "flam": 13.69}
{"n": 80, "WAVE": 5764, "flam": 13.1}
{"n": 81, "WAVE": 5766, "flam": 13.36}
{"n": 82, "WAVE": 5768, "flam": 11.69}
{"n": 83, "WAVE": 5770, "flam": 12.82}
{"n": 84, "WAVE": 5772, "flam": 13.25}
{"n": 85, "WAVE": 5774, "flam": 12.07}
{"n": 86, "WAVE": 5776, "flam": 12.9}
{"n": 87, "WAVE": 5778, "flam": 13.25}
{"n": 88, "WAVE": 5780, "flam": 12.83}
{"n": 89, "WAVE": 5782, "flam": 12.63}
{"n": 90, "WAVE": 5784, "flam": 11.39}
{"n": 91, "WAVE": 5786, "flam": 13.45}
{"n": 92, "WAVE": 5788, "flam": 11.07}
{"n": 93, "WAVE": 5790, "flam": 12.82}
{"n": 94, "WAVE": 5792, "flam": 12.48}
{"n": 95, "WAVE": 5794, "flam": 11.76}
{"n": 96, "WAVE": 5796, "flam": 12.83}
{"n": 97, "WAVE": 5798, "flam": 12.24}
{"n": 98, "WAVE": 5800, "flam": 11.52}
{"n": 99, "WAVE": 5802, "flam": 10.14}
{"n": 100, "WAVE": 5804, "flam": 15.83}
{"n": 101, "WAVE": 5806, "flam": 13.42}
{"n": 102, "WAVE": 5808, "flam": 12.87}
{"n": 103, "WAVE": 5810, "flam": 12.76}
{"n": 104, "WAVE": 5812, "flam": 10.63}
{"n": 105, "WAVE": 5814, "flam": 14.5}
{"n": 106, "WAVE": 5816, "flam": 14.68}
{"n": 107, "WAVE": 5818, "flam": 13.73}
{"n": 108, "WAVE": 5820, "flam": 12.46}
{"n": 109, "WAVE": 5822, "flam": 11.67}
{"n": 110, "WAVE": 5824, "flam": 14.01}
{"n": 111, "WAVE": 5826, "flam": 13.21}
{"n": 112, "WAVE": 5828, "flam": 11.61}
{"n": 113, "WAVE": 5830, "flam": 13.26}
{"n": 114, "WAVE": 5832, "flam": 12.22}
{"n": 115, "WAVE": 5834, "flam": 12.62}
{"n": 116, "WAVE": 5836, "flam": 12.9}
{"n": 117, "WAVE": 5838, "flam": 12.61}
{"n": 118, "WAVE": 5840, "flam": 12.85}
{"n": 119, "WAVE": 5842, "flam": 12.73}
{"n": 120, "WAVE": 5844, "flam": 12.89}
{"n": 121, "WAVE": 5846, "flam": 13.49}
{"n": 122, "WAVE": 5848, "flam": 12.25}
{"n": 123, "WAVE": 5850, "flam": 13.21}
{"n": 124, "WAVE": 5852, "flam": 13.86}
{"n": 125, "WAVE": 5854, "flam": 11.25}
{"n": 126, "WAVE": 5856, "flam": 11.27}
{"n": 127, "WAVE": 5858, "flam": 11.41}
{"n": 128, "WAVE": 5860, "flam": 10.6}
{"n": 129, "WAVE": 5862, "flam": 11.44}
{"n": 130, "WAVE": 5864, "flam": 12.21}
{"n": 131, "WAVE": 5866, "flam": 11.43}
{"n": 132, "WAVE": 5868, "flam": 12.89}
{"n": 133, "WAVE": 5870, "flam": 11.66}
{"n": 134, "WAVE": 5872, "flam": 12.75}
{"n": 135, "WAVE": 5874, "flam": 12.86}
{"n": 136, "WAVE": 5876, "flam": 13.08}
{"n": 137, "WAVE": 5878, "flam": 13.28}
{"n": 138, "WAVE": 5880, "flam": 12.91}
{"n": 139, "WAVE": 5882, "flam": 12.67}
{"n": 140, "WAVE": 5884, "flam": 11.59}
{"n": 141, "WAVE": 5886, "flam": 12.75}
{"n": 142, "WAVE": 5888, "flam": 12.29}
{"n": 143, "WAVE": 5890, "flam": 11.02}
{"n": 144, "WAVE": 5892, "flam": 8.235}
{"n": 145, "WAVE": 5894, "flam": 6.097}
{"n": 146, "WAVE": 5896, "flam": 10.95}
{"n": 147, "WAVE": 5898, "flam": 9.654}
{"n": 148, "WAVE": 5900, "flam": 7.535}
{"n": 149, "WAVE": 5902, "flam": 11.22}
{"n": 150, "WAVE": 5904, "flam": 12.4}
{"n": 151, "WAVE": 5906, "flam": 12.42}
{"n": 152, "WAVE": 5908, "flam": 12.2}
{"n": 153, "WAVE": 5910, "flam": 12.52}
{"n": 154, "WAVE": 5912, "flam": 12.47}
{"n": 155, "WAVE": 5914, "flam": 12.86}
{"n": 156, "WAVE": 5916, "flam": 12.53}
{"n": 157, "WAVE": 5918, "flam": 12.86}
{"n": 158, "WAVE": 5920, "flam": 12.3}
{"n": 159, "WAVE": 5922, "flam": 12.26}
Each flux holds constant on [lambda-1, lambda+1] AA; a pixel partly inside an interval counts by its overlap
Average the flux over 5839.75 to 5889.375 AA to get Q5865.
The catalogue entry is 12.4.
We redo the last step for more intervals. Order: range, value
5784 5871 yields 12.5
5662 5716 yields 11.8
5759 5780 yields 12.8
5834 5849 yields 12.8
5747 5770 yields 12.8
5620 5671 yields 11.5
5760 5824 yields 12.7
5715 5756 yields 12.3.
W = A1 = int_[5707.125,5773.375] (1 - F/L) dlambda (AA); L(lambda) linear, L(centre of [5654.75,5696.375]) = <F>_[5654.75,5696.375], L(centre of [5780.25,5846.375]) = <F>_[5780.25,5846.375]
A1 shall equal -0.8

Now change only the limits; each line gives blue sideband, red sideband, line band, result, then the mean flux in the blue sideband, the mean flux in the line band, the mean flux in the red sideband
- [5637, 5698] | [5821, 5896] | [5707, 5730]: 0.42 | 11.8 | 11.7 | 12.1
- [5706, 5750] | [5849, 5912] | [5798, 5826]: -2.67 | 12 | 12.9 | 11.6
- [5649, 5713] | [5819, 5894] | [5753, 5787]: -2.49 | 11.8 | 12.9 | 12.2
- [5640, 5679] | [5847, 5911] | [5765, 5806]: -3.14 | 11.7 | 12.5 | 11.6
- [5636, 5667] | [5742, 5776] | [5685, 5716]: 0.42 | 11.6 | 12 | 12.8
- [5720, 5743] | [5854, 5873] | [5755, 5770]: -1.30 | 12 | 12.9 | 11.7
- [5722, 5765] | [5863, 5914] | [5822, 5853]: -2.59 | 12.4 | 12.9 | 11.6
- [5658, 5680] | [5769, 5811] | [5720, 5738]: 0.09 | 11.6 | 12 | 12.6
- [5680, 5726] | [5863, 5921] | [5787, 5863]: -4.81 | 12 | 12.6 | 11.7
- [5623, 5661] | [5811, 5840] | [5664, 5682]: 0.09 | 11.7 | 11.8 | 12.9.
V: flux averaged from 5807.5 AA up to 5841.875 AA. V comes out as 12.9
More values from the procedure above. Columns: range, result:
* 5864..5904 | 11.4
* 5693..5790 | 12.4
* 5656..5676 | 11.5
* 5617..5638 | 11.1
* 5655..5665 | 11.1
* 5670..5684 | 11.7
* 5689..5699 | 12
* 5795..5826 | 12.9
